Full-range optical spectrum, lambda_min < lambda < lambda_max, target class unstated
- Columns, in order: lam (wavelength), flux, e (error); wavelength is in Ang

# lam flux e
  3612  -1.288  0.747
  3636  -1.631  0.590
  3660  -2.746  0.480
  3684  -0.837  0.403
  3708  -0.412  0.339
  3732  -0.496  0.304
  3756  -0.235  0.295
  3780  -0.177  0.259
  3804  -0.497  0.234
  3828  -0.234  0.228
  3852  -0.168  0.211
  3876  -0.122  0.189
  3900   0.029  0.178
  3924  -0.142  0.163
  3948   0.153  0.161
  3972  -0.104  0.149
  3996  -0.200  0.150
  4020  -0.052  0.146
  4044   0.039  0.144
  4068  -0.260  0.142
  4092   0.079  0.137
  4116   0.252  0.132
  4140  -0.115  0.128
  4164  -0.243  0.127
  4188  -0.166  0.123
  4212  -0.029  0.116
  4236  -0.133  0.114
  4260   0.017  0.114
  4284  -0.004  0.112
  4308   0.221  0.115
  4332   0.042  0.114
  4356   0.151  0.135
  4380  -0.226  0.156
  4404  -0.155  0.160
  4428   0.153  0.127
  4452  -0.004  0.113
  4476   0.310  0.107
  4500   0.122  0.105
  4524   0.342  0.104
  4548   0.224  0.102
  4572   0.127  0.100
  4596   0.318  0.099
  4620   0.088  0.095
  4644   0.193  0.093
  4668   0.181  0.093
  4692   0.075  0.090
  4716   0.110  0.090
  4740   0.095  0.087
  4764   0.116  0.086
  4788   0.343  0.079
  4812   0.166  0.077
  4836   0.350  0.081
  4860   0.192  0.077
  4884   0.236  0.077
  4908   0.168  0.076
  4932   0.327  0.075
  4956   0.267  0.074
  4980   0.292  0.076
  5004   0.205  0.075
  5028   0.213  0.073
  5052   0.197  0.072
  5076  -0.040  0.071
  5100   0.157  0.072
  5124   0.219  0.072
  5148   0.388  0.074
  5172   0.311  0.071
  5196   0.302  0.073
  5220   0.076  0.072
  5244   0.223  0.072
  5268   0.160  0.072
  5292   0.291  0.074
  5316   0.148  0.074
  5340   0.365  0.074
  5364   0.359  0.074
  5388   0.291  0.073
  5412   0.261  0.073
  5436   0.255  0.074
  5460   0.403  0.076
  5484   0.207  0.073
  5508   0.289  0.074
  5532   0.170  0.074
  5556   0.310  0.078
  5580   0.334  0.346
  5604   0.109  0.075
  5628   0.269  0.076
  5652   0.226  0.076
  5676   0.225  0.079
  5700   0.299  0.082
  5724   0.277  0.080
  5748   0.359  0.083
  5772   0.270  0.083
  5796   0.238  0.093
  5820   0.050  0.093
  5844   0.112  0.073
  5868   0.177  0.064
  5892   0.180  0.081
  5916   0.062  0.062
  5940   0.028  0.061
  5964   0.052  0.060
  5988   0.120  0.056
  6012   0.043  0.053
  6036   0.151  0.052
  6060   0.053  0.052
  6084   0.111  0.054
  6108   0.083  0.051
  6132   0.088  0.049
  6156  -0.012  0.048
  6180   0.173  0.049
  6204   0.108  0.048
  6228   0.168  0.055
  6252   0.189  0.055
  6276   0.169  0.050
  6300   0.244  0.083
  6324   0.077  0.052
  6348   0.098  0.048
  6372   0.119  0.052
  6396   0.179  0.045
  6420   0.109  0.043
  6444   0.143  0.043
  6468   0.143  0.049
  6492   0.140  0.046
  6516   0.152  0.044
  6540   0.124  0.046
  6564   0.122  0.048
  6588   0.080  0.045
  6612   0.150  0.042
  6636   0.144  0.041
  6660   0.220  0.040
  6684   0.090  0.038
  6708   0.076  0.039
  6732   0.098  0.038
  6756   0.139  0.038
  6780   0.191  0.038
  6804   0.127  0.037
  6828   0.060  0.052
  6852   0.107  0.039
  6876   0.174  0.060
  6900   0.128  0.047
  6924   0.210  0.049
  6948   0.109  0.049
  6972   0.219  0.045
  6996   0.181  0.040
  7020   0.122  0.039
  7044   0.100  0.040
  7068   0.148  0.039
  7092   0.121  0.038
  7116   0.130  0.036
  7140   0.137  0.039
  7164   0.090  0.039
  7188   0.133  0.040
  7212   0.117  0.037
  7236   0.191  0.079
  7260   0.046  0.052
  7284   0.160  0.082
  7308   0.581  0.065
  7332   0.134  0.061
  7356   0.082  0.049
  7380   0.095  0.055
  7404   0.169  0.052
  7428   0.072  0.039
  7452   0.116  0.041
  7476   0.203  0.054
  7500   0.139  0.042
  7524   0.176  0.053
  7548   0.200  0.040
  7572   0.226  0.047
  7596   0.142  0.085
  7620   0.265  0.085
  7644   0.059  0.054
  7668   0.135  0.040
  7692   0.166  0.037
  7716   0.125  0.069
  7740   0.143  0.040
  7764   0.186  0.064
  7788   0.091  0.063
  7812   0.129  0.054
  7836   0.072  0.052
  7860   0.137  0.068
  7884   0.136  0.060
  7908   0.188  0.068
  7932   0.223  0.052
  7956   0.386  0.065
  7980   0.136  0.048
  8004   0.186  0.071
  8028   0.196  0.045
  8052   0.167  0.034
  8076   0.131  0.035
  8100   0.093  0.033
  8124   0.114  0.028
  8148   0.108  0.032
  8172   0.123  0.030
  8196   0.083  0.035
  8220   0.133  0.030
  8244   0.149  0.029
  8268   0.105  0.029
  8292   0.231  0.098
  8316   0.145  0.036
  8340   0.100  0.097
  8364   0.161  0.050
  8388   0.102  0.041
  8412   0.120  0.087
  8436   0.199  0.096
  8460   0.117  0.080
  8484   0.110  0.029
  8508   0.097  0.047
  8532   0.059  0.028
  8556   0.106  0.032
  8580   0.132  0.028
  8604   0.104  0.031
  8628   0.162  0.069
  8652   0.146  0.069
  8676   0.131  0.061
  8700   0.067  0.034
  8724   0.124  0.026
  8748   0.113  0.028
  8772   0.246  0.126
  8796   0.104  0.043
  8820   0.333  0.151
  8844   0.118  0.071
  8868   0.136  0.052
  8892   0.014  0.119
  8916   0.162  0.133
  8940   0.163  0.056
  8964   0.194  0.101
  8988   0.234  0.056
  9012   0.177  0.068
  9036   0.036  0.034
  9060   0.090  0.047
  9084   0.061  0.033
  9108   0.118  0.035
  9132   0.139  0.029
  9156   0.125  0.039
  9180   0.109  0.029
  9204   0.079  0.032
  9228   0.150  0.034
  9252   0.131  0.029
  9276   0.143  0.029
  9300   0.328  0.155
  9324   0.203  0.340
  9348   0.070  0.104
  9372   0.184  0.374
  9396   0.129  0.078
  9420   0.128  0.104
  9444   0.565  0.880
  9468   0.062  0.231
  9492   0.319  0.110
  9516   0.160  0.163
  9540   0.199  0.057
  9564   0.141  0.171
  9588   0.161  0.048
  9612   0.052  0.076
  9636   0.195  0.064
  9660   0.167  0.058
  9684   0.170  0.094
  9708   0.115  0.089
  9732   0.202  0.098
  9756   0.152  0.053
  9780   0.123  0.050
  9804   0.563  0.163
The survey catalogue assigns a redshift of 0.96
